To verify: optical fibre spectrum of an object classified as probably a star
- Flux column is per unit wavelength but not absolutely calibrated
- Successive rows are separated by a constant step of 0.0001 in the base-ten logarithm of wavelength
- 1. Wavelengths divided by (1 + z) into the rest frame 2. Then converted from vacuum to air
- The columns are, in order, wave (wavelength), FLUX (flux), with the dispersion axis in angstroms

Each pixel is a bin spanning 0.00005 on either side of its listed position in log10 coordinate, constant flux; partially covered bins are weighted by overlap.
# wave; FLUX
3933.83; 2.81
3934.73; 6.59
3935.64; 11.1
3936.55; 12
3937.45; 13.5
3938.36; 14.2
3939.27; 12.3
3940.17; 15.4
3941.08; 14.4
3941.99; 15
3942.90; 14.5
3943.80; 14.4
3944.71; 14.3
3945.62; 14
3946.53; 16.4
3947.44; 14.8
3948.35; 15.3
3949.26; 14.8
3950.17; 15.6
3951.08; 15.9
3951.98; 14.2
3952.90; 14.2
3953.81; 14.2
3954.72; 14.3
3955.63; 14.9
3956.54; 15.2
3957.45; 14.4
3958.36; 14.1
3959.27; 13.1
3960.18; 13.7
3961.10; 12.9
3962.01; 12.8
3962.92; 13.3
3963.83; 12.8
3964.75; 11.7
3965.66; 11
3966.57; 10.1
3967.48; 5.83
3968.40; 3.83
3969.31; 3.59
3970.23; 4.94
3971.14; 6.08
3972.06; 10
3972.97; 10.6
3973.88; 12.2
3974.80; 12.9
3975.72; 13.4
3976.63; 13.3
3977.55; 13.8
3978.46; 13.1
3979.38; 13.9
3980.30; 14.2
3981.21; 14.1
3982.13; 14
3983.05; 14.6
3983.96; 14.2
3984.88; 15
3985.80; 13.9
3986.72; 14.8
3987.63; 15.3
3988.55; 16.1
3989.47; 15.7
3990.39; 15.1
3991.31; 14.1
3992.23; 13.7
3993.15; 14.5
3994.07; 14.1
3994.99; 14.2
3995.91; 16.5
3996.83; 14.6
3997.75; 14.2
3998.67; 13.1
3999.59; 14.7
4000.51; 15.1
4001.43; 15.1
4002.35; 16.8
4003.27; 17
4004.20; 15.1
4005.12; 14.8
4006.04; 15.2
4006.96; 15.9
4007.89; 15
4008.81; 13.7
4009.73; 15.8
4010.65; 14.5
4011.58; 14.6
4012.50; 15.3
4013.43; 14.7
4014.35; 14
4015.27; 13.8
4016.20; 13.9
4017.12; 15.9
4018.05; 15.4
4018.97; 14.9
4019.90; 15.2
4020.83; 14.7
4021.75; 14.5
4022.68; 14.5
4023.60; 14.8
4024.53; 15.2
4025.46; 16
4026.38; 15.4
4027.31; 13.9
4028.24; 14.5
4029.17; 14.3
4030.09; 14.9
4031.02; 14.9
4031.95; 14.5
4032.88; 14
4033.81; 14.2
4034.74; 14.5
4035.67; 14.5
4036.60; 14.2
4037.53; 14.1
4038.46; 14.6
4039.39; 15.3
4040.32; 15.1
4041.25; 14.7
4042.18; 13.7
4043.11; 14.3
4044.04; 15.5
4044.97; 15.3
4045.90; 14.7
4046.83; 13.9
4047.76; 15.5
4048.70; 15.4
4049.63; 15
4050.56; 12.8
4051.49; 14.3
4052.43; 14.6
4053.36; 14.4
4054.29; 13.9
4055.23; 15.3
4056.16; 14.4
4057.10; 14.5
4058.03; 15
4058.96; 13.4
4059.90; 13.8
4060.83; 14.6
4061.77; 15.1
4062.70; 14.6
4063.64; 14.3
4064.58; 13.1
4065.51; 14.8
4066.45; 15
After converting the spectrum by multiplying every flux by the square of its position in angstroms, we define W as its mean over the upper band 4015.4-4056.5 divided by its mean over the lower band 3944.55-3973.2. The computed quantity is 1.24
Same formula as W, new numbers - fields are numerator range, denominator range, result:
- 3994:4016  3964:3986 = 1.34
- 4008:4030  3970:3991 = 1.14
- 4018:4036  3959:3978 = 1.44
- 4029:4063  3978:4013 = 1.01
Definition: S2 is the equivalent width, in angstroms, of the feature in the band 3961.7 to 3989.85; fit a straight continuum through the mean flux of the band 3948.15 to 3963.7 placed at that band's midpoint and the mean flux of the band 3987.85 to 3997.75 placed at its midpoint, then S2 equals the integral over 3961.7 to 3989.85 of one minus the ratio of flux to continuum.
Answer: 5.1 angstroms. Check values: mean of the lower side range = 14.2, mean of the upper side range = 14.8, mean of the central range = 12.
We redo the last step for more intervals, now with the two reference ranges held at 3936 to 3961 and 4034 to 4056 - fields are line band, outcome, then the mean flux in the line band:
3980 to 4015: -0.8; 14.8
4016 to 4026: -0.3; 15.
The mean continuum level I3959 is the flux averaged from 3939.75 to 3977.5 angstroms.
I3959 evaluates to 12.6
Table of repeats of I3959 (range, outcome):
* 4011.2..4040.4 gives 14.7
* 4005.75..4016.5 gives 14.7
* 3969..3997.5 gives 13.2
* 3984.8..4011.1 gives 15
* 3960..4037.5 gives 13.7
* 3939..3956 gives 14.7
